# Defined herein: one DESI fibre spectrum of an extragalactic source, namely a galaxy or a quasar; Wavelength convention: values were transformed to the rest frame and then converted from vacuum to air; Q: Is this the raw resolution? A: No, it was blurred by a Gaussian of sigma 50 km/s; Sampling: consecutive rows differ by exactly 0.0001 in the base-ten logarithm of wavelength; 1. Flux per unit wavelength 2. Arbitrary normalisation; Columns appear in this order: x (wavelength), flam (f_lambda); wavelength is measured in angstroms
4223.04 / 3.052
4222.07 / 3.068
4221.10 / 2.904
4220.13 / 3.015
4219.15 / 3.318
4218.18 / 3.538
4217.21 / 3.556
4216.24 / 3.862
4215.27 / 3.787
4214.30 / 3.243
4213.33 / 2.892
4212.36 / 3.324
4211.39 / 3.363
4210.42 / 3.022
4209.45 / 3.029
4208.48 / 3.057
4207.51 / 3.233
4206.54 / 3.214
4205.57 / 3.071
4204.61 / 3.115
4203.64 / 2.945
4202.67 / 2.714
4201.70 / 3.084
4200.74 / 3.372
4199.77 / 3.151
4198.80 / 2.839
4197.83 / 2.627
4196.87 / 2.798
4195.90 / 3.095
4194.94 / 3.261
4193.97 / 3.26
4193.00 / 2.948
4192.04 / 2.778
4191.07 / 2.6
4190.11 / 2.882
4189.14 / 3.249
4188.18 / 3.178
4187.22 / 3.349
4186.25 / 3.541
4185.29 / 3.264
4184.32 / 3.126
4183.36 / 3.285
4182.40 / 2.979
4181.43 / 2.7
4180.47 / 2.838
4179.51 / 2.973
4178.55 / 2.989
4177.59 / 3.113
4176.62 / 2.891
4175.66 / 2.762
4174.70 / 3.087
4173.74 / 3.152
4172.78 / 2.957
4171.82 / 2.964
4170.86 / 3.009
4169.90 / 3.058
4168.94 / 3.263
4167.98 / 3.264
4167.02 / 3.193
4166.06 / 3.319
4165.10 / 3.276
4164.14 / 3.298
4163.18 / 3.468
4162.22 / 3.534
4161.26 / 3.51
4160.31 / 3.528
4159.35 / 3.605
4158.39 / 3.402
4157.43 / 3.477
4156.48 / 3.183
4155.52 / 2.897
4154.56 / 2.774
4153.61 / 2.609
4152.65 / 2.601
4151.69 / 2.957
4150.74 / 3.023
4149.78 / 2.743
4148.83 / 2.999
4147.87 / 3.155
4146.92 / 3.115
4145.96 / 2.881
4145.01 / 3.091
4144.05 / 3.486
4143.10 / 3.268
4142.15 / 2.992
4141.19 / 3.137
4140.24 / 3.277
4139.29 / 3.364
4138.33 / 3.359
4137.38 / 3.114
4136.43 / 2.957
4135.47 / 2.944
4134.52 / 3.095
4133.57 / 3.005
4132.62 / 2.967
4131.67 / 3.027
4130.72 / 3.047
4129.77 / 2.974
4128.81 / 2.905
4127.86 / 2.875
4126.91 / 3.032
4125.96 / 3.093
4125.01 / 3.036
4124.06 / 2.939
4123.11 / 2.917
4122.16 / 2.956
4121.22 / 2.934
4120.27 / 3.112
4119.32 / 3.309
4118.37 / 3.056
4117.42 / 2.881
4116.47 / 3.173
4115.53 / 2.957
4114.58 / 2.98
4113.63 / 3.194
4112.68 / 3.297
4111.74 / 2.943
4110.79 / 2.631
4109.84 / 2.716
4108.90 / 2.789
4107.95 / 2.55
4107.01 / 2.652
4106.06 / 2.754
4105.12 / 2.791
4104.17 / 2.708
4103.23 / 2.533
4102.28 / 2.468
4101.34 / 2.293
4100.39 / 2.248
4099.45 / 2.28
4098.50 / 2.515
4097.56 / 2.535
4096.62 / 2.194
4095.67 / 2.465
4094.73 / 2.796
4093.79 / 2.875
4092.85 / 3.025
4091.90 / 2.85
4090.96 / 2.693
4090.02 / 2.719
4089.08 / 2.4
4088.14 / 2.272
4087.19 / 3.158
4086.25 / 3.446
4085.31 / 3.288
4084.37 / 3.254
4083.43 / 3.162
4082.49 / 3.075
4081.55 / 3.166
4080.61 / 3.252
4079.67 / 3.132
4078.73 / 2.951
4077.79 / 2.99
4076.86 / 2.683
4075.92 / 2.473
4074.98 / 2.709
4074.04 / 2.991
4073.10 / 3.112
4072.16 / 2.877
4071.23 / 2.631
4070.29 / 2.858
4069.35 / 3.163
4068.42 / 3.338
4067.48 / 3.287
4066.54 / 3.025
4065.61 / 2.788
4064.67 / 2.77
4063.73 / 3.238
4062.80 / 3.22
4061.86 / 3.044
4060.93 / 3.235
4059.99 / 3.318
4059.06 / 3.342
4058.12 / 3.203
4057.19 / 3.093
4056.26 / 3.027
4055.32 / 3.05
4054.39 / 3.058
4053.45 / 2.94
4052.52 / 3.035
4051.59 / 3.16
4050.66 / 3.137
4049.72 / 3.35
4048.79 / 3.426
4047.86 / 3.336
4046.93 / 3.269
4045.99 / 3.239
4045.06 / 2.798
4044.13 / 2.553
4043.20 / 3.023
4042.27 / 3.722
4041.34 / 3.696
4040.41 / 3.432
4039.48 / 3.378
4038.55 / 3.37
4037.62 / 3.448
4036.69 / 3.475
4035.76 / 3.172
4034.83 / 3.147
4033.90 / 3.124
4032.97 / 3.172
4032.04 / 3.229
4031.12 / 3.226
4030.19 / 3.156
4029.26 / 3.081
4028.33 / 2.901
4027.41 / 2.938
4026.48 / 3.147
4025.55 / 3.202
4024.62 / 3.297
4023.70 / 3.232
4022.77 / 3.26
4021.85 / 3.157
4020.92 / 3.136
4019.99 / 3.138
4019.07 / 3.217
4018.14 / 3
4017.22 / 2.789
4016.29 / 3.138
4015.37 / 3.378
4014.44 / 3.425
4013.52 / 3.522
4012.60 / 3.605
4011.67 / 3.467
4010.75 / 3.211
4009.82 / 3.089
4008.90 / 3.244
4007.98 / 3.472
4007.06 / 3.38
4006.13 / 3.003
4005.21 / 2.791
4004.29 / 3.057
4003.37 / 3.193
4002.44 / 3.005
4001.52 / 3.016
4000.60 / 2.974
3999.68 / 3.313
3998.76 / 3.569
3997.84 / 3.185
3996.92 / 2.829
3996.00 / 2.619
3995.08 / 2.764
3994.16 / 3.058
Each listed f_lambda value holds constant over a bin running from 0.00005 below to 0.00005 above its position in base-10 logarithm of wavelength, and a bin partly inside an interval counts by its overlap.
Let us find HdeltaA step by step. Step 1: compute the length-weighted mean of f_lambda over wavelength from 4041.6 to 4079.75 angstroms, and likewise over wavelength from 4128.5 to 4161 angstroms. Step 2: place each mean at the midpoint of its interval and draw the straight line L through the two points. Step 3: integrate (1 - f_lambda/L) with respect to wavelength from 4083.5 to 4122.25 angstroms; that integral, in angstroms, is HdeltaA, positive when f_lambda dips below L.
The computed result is 3.5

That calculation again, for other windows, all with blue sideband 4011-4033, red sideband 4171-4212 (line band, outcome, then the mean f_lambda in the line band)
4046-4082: 1.04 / 3.07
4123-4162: 0.04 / 3.09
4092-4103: 2.12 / 2.53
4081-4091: 0.52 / 2.98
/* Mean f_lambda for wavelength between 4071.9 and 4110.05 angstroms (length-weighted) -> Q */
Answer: 2.78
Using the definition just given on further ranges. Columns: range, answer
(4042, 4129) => 2.94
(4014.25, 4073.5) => 3.16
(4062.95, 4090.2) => 2.98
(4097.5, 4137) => 2.86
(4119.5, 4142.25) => 3.05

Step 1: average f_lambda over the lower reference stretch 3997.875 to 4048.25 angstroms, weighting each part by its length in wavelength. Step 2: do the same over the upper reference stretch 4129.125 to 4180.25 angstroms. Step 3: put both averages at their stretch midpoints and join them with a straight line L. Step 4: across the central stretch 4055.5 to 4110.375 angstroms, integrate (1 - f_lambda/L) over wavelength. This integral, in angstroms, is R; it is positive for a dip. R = 5.1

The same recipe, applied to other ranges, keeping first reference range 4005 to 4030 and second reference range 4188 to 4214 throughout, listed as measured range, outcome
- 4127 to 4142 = 0.14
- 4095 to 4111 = 3.00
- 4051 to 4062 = 0.12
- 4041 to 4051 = -0.17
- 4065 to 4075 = 0.52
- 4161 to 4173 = -0.67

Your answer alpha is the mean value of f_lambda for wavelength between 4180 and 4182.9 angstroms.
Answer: 2.84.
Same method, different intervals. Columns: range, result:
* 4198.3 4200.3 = 2.99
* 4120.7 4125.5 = 2.96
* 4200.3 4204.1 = 3.03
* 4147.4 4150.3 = 2.96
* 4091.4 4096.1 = 2.81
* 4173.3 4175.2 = 3.12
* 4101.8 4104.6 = 2.57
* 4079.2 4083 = 3.16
